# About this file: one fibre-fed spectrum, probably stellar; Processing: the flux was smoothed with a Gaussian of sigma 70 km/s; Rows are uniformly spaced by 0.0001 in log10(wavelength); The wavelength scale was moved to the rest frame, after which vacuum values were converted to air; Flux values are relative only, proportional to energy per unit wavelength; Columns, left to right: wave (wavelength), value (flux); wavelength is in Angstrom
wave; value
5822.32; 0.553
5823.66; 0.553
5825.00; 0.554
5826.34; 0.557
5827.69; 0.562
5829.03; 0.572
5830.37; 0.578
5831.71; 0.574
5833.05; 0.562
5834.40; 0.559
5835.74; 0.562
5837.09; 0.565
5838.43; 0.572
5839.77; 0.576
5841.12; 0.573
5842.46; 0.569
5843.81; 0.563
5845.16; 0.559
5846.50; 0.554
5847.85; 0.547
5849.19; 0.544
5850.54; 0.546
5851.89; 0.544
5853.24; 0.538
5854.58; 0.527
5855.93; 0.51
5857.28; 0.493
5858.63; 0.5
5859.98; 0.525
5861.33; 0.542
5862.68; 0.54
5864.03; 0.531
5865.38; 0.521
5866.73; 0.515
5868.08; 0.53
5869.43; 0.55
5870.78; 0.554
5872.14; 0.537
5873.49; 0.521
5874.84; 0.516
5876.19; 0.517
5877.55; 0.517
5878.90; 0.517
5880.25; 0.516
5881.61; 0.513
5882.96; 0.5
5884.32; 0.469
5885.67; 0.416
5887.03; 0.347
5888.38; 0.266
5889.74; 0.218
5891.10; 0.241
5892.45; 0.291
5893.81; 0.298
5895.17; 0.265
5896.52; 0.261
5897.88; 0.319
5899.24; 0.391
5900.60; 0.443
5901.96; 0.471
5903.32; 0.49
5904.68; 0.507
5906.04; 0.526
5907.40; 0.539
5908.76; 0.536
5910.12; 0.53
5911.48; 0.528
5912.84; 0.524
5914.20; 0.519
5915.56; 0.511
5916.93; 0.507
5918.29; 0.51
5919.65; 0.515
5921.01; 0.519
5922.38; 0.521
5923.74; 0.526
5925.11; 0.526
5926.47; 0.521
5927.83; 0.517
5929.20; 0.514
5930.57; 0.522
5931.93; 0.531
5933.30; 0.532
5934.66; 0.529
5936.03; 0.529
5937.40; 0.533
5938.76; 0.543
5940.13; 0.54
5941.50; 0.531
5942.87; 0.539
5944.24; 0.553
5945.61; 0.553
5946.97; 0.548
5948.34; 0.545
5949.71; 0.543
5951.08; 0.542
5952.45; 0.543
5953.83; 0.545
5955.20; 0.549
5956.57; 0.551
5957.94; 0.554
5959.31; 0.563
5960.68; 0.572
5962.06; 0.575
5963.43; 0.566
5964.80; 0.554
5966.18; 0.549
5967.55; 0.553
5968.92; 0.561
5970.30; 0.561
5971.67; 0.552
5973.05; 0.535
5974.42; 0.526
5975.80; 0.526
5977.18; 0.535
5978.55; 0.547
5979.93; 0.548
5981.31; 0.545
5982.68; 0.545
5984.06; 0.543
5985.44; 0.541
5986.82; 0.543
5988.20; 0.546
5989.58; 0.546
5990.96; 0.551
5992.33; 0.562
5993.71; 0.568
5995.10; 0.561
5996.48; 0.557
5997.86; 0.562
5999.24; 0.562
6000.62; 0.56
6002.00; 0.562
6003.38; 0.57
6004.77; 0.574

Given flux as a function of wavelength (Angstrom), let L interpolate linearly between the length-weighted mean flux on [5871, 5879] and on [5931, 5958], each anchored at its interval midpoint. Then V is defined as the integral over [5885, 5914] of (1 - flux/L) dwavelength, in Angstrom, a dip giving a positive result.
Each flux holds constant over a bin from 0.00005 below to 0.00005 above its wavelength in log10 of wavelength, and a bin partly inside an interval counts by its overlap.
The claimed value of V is 7.0 Angstrom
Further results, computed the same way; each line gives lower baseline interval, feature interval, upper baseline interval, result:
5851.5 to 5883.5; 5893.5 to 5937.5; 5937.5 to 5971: 4.3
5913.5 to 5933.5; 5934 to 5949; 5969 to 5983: -0.4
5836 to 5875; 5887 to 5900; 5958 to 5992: 6.1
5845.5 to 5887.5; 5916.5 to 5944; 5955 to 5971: 1.0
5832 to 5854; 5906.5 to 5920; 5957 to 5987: 0.8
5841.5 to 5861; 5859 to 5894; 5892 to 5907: 0.1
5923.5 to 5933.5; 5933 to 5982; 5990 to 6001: -0.7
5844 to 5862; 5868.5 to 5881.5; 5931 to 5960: 0.2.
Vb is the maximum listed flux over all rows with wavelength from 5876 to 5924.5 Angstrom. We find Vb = 0.539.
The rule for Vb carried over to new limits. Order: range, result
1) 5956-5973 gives 0.575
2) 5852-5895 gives 0.554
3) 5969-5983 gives 0.561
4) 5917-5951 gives 0.553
